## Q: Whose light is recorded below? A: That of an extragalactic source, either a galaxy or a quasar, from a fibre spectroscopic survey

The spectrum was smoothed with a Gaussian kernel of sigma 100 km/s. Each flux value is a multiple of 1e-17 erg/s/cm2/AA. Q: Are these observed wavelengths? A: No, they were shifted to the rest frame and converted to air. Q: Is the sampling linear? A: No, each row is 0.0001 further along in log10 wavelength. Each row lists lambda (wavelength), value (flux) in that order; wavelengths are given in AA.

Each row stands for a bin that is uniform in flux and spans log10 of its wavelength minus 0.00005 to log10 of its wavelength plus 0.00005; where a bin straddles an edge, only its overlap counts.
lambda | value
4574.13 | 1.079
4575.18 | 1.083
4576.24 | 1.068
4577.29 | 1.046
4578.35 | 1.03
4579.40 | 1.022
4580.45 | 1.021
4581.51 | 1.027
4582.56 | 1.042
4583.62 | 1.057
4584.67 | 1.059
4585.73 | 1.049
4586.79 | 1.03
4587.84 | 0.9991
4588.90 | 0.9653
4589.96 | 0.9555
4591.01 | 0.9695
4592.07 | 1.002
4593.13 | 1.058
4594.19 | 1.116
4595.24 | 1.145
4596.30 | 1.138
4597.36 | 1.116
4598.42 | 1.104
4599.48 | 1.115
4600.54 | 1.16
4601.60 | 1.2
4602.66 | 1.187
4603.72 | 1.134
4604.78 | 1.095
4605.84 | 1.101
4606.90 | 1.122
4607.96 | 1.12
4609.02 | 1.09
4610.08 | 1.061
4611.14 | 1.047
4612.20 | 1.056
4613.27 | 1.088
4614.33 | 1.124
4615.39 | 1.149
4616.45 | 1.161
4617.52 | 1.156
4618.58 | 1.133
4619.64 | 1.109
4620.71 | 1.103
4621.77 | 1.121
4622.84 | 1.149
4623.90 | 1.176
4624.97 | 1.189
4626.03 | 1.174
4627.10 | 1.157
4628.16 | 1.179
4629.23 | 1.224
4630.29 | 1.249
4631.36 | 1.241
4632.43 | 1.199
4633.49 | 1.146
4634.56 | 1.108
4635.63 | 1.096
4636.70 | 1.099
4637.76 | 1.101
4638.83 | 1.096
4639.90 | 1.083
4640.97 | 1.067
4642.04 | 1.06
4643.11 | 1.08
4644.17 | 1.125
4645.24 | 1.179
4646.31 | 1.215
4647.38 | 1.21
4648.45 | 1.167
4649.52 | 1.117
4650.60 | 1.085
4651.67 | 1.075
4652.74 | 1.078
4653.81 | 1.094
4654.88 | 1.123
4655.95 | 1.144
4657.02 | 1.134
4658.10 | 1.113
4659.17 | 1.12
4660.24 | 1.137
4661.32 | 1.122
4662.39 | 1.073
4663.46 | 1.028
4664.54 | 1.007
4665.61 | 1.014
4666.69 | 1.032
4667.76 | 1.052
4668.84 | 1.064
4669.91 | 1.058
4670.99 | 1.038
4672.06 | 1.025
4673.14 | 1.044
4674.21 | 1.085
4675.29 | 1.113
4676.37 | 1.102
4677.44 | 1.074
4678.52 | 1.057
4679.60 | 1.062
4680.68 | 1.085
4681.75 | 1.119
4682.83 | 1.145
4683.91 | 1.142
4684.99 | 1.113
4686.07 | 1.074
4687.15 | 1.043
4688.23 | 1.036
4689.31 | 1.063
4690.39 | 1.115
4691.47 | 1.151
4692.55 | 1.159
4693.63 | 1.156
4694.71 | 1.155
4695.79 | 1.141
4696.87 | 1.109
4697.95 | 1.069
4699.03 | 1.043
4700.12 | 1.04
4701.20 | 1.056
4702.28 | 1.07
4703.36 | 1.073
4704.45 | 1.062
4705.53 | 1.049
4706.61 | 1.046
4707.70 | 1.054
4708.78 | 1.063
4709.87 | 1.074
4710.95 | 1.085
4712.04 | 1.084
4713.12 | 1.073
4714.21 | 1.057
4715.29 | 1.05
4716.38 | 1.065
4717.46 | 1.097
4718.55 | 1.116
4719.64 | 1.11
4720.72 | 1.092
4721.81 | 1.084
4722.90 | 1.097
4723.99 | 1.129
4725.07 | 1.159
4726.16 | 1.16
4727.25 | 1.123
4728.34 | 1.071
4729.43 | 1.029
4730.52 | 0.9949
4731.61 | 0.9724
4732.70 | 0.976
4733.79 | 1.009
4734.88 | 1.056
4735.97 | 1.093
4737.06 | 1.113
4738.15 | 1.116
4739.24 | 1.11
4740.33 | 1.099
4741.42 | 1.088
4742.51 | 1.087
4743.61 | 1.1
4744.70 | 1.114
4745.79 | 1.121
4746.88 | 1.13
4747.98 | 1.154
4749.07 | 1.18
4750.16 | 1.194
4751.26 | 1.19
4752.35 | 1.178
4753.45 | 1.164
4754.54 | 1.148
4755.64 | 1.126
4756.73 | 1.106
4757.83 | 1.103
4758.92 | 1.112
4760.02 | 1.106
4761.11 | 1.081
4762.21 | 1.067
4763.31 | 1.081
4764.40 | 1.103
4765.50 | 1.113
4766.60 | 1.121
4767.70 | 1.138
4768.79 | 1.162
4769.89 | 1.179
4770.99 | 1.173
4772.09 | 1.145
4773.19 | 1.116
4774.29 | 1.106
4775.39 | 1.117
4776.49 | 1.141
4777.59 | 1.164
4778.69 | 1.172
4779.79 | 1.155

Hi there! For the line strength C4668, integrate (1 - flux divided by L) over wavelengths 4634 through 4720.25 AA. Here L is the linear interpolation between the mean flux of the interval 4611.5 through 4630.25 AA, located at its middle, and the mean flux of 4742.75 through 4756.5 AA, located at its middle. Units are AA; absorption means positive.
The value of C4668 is 4.3 AA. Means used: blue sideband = 1.15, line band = 1.09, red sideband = 1.15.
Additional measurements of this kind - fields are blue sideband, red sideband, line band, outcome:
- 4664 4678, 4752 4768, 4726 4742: 0.5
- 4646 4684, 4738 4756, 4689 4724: 0.8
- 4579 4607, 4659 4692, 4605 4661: -2.8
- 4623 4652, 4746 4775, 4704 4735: 1.8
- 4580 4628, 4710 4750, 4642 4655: -0.4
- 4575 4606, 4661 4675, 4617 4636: -1.8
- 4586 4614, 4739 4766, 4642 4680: 0.2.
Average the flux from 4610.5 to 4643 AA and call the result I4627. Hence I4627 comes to 1.13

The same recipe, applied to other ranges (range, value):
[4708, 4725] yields 1.09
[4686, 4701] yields 1.1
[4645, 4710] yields 1.09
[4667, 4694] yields 1.09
